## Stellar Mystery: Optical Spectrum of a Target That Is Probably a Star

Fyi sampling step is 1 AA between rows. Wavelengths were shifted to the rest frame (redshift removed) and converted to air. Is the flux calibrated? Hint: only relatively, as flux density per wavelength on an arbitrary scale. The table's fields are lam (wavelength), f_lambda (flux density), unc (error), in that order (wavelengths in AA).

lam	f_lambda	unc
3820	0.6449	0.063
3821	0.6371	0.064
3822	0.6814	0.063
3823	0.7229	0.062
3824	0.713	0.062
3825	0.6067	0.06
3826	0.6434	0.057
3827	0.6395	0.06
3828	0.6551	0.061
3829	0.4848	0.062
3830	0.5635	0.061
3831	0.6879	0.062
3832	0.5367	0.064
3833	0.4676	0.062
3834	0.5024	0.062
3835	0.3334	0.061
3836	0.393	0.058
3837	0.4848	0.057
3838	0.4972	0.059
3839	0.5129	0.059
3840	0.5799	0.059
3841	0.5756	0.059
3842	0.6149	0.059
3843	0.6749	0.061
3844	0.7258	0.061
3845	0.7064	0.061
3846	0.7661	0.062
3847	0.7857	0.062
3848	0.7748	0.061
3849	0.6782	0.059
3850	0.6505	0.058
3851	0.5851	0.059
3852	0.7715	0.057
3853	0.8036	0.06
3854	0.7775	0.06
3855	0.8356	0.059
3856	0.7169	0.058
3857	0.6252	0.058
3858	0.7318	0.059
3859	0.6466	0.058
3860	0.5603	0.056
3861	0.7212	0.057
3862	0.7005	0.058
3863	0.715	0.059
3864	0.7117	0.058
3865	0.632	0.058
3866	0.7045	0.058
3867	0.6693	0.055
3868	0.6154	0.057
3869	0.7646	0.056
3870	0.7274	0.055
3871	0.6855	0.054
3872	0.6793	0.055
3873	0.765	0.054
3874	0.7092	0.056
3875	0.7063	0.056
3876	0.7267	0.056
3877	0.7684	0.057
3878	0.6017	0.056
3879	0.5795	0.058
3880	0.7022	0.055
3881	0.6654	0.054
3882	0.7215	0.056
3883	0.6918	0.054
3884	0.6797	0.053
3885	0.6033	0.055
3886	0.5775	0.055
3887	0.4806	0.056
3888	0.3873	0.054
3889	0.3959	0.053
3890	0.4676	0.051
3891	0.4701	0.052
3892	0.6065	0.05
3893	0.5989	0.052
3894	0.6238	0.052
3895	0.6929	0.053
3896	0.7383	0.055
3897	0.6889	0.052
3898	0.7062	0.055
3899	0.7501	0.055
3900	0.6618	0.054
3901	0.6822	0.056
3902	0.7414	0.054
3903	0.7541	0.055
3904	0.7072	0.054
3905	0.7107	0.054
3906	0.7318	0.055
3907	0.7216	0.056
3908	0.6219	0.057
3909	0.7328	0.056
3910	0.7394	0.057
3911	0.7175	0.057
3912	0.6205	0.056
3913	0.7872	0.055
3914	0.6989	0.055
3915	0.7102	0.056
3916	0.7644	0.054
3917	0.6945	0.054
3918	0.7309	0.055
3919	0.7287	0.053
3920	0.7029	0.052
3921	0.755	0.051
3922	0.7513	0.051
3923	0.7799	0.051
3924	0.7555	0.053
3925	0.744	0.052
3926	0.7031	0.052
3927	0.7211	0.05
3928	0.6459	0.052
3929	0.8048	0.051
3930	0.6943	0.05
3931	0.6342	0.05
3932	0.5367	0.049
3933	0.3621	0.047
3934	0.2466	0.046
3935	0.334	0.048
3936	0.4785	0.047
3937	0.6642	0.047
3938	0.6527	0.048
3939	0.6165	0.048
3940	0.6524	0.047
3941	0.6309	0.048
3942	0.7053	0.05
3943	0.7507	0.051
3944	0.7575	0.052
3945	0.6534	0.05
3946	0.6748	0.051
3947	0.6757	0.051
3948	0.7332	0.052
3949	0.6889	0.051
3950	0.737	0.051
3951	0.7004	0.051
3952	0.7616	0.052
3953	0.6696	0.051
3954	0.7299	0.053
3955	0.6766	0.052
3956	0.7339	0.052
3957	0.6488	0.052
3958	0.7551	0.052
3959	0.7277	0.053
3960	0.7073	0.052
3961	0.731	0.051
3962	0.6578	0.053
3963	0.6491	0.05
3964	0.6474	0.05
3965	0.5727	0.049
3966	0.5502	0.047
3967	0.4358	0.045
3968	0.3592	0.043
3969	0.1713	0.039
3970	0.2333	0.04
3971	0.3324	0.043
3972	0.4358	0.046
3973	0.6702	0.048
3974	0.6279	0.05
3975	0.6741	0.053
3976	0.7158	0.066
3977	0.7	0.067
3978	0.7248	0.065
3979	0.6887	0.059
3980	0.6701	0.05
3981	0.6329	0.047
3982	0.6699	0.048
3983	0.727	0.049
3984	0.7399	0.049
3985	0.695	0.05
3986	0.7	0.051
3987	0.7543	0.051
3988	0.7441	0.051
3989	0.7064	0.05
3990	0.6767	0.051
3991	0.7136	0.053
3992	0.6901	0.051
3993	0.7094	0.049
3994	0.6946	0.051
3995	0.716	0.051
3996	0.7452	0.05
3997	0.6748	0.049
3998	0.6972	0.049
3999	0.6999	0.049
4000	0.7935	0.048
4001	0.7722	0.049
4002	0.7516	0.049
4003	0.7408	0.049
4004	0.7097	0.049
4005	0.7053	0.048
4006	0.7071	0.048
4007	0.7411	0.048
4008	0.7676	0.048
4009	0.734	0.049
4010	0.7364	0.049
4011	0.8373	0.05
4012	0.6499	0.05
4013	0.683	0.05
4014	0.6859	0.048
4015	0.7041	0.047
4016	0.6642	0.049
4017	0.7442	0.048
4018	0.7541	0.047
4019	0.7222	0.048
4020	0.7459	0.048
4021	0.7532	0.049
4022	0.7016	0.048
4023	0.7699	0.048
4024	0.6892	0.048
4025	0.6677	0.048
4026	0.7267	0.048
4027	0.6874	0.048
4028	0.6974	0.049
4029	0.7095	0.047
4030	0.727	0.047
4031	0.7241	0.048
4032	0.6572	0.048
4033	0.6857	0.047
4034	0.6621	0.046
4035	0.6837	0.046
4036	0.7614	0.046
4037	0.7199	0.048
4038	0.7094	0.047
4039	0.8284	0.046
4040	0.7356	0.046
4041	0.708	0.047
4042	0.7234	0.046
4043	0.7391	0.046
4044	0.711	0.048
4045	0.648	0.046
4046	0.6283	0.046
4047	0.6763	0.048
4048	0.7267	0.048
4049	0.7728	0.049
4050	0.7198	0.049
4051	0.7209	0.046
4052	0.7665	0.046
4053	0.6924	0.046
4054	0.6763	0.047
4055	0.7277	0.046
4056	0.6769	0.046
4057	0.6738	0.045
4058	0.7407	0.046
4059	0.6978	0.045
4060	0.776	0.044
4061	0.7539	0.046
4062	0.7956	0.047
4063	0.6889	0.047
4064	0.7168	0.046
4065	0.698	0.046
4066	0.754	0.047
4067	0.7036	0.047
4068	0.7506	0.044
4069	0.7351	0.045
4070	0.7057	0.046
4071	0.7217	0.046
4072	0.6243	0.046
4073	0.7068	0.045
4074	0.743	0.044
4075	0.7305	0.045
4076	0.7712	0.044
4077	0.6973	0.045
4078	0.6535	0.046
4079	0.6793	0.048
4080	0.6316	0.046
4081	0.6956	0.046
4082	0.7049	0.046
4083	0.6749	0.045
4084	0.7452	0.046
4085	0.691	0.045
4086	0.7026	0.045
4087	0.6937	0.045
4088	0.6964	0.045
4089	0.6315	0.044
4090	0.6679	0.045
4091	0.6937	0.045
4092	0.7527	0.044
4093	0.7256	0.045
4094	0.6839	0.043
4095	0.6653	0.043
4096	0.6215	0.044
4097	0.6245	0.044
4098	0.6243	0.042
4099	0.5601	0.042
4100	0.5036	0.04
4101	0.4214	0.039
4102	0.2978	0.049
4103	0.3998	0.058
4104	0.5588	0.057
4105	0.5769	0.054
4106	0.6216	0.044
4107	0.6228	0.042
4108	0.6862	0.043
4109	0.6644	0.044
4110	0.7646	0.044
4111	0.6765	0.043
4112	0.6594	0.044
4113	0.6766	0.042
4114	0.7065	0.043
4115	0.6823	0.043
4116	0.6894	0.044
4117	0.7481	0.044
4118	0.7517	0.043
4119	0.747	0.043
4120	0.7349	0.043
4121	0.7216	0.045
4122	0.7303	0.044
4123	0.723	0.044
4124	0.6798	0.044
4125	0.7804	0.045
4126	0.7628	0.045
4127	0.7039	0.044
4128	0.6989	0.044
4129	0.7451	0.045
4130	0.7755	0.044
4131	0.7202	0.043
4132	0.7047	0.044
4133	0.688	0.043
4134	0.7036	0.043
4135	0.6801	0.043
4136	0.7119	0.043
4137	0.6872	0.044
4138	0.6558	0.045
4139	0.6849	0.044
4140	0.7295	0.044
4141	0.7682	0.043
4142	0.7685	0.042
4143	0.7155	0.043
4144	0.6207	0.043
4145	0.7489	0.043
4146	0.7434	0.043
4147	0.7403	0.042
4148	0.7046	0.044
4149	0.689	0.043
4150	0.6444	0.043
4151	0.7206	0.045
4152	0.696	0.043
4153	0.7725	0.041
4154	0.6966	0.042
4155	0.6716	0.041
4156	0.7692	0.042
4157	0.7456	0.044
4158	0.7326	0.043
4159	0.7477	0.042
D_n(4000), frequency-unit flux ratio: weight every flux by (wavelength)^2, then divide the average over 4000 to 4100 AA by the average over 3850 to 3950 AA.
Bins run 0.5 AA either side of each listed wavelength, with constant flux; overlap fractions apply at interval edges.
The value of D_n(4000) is 1.1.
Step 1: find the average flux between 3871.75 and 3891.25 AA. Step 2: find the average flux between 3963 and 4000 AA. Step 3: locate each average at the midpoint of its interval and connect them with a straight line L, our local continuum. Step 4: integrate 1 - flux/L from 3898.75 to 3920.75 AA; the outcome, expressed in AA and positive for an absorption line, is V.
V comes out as -3.22 AA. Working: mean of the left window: 0.62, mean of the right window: 0.63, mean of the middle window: 0.714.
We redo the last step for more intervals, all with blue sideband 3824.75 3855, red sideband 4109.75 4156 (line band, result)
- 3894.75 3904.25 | -1.10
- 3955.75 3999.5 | 1.56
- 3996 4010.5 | -1.27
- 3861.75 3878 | -1.87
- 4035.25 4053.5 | -0.95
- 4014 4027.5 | -0.77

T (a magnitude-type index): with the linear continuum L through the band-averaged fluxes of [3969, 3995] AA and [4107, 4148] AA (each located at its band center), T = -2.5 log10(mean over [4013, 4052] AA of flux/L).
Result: -0.07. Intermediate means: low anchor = 0.645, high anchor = 0.713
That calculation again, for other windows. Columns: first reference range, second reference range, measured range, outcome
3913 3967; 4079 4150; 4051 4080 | -0.06 mag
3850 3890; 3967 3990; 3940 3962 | -0.14 mag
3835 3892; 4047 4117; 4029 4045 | -0.07 mag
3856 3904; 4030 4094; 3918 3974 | 0.08 mag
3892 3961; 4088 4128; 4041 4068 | -0.08 mag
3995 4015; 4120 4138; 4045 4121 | 0.06 mag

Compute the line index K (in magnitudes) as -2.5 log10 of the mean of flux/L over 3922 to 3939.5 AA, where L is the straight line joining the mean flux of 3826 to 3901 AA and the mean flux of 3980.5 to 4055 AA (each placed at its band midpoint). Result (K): 0.10 mag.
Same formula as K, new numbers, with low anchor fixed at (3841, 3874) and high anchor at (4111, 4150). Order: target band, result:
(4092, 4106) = 0.25 mag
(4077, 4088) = 0.04 mag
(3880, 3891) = 0.23 mag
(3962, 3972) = 0.49 mag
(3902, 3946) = 0.05 mag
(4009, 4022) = -0.02 mag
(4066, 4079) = 0.00 mag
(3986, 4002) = -0.02 mag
